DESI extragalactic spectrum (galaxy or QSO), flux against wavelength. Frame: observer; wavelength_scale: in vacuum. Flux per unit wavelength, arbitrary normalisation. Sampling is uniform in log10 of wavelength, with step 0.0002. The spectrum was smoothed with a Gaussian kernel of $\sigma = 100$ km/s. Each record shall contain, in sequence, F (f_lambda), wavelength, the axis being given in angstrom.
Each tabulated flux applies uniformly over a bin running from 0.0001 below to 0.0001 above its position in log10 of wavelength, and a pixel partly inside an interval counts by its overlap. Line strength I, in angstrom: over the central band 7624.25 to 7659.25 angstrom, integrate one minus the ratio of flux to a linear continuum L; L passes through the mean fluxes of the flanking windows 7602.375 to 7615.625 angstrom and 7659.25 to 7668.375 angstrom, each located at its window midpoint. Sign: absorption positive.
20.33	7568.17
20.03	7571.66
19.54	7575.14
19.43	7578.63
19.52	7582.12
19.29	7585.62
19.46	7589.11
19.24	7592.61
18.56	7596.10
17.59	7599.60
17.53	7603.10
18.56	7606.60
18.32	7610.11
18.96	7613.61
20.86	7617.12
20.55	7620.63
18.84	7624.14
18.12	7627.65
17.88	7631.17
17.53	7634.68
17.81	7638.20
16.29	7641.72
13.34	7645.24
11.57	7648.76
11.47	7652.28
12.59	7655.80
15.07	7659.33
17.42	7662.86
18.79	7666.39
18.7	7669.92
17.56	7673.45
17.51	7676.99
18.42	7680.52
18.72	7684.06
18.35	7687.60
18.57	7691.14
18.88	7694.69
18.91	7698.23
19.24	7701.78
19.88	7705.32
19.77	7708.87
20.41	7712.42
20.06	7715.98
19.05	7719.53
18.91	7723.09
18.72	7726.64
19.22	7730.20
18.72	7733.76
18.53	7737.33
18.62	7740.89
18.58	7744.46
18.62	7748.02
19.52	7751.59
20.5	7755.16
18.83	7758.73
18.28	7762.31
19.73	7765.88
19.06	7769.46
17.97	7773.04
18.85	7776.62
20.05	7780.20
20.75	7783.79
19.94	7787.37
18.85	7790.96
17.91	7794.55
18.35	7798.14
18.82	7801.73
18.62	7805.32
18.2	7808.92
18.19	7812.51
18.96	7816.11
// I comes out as 5.0 angstrom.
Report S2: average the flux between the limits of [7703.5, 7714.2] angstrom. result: 20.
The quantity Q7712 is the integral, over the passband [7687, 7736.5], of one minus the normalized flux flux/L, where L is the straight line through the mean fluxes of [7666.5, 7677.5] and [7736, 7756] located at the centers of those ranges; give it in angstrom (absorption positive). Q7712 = -1.6 angstrom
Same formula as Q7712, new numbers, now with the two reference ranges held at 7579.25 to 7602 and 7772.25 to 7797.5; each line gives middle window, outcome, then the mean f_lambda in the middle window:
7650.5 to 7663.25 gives 3.5 angstrom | 13.8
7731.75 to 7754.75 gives 0.3 angstrom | 18.9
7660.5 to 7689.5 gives 1.4 angstrom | 18.1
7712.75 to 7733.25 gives -0.1 angstrom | 19.2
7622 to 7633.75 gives 0.4 angstrom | 18.3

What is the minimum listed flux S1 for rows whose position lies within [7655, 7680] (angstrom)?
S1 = 12.59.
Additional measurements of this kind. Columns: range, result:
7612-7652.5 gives 11.47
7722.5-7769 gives 18.28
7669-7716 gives 17.51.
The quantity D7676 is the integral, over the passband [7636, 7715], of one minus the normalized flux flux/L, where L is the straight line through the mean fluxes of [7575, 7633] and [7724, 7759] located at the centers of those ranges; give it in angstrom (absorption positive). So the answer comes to 7.1 angstrom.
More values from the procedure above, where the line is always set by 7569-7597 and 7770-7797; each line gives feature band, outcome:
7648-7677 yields 5.5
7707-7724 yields -0.4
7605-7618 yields 0.2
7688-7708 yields 0.2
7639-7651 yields 3.3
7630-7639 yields 0.8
